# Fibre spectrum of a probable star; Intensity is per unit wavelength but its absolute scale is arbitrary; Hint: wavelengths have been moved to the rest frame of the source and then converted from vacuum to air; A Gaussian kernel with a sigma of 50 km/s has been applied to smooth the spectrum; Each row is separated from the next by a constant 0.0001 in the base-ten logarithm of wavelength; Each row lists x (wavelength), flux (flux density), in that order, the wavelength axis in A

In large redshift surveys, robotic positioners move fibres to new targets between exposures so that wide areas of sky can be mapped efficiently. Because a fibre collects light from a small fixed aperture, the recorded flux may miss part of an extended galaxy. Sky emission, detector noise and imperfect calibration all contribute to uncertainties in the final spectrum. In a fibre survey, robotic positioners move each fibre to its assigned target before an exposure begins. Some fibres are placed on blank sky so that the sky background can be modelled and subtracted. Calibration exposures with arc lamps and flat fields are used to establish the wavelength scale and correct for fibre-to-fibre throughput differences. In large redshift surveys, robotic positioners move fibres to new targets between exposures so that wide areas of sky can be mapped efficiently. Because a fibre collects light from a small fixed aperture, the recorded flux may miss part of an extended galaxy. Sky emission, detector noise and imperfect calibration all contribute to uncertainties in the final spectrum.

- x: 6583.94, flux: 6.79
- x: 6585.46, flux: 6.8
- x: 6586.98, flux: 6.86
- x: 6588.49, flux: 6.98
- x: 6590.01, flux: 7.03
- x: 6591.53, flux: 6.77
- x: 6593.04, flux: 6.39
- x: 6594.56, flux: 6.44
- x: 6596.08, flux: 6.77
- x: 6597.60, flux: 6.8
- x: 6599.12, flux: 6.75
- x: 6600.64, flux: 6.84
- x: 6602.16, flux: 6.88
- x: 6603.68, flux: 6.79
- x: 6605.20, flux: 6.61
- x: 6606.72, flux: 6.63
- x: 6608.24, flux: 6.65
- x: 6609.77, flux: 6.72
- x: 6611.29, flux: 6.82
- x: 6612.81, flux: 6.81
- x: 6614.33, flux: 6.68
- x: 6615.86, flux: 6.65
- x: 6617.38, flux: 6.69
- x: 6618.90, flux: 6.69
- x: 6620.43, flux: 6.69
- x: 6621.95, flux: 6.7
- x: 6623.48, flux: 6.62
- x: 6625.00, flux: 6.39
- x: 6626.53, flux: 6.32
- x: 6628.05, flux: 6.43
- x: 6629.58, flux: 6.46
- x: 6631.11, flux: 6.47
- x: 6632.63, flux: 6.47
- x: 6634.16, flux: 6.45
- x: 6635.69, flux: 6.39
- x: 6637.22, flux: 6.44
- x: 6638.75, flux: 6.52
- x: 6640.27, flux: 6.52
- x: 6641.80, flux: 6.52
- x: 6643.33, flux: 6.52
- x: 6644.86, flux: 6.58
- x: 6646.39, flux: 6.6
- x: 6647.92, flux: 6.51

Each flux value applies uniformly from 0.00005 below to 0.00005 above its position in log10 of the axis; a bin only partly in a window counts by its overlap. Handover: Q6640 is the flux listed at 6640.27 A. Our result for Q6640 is 6.52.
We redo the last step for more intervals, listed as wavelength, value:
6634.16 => 6.45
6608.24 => 6.65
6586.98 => 6.86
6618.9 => 6.69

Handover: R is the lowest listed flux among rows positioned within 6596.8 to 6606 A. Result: 6.61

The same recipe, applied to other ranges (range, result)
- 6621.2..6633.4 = 6.32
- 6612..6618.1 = 6.65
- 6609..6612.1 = 6.72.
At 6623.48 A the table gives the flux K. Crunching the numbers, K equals 6.62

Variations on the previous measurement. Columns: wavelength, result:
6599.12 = 6.75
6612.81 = 6.81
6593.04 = 6.39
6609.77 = 6.72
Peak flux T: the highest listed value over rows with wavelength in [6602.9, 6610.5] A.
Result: 6.79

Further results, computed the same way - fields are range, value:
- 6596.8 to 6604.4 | 6.88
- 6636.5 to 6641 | 6.52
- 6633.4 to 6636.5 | 6.45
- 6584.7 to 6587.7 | 6.86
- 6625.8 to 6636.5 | 6.47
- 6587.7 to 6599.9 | 7.03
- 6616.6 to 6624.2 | 6.7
